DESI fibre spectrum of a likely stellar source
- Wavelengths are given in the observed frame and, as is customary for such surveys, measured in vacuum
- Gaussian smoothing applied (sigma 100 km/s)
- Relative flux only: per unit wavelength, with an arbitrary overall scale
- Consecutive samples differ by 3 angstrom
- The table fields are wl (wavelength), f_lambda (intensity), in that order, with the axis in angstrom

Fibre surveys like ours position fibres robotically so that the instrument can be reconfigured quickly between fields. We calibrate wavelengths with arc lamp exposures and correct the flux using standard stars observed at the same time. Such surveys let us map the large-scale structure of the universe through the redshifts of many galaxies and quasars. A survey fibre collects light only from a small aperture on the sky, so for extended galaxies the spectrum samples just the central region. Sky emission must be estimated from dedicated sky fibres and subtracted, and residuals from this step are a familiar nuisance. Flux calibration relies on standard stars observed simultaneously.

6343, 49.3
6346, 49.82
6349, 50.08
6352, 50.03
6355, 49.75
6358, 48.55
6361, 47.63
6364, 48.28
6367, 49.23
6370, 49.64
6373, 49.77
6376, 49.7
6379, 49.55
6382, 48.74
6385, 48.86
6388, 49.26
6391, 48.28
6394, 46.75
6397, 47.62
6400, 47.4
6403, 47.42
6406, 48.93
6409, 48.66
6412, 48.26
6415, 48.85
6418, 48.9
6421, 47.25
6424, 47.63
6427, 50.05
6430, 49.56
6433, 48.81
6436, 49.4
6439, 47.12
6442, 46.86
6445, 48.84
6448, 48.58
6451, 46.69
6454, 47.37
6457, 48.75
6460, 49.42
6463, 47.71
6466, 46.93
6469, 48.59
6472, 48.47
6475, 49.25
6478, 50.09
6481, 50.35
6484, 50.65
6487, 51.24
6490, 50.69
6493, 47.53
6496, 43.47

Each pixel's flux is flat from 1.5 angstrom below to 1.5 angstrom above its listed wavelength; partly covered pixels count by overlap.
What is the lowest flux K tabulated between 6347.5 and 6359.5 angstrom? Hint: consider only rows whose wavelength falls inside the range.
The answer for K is 48.55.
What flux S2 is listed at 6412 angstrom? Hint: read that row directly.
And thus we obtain 48.26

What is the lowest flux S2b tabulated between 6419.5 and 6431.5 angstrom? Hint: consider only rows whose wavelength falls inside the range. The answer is 47.25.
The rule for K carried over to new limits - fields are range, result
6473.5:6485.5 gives 49.25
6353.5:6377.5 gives 47.63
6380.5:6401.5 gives 46.75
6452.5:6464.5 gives 47.37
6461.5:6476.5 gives 46.93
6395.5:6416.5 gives 47.4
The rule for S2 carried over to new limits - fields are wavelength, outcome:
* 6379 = 49.55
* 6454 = 47.37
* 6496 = 43.47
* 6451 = 46.69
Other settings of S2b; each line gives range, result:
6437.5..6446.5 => 46.86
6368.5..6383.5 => 48.74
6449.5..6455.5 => 46.69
